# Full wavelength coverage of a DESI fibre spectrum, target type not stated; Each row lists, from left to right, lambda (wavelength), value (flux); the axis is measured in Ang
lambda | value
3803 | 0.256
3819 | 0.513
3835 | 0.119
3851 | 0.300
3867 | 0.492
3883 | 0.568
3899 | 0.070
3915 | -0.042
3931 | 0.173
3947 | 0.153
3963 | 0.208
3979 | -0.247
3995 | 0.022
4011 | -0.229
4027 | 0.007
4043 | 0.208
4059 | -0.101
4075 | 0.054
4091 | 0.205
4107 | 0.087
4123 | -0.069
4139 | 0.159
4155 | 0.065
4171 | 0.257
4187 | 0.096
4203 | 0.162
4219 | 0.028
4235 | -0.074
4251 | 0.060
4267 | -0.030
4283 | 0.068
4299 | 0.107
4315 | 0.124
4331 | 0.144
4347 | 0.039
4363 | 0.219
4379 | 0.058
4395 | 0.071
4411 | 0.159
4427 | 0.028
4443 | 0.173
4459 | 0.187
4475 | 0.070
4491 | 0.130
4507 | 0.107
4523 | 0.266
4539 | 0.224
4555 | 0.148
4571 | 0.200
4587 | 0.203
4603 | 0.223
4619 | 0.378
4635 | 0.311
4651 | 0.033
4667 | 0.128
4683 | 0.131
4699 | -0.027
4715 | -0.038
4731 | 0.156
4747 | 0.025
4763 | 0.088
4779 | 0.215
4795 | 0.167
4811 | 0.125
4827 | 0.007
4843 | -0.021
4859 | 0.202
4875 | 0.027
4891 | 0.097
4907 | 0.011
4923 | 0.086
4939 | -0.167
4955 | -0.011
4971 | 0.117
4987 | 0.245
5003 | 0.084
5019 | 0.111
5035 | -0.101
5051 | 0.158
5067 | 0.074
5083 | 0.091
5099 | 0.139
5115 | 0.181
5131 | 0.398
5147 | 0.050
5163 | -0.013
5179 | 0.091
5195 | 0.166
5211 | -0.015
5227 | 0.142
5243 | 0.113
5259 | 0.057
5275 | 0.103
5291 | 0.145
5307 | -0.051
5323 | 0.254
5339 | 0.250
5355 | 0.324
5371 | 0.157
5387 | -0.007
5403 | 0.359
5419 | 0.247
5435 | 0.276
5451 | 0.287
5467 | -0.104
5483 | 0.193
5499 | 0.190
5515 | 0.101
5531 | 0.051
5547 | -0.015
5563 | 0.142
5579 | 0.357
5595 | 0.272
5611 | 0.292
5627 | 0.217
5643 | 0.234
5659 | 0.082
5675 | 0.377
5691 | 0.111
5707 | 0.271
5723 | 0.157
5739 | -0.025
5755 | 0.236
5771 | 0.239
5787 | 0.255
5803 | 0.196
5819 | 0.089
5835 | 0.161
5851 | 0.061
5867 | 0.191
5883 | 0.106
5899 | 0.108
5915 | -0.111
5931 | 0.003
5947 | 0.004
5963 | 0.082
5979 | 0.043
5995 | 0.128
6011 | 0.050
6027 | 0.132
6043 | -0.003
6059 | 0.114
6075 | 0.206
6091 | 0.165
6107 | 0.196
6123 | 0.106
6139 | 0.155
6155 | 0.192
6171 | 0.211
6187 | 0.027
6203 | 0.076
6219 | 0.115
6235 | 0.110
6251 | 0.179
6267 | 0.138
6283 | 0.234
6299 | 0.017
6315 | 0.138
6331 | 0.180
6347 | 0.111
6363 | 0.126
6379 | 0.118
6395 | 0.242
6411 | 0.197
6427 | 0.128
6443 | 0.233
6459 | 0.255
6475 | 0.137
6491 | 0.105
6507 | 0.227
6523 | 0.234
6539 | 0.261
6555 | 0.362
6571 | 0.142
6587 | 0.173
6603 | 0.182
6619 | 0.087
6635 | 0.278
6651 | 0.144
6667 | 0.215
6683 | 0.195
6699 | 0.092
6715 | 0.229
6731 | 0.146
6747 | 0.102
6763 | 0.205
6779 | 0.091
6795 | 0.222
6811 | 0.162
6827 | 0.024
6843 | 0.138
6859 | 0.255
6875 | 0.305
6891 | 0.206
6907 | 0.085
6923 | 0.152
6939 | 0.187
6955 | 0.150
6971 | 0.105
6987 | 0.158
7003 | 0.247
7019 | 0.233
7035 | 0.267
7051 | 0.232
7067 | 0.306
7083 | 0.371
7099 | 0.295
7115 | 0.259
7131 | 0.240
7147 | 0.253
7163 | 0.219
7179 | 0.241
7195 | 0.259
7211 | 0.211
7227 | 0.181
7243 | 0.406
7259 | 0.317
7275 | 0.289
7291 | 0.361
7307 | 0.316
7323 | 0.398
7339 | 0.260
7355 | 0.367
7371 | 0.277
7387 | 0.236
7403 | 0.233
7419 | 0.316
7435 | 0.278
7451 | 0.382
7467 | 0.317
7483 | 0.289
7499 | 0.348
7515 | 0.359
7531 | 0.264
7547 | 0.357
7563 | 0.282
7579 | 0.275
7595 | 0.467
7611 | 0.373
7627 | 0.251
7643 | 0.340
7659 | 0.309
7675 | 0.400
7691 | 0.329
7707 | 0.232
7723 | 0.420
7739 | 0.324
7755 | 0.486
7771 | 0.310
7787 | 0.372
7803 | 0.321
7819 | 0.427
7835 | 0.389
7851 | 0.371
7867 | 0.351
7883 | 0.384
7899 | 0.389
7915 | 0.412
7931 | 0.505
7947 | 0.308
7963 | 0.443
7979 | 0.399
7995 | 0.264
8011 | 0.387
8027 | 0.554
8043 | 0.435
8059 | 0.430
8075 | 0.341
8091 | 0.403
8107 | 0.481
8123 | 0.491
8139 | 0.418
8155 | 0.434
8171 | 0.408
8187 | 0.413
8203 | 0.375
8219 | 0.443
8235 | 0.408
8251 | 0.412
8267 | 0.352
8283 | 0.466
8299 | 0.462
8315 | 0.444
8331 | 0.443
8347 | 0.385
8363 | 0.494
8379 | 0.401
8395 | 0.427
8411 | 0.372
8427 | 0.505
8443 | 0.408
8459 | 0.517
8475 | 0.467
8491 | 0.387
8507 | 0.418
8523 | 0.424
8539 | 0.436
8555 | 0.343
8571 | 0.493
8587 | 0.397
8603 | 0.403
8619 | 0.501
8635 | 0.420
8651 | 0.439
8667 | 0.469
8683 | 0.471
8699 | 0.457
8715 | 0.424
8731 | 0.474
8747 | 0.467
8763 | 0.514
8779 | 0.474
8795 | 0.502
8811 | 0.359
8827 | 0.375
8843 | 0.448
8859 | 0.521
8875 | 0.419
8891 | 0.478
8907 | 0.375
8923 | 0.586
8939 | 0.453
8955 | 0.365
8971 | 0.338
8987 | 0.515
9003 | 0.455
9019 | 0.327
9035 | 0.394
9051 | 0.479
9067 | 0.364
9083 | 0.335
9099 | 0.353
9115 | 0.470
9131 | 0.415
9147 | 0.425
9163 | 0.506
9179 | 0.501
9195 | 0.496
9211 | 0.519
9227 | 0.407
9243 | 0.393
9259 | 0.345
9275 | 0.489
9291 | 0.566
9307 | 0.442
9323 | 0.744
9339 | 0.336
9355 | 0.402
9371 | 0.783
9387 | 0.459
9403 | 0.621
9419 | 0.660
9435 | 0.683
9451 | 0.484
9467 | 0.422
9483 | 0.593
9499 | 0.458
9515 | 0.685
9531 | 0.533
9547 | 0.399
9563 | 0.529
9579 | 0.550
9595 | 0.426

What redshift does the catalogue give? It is 0.76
